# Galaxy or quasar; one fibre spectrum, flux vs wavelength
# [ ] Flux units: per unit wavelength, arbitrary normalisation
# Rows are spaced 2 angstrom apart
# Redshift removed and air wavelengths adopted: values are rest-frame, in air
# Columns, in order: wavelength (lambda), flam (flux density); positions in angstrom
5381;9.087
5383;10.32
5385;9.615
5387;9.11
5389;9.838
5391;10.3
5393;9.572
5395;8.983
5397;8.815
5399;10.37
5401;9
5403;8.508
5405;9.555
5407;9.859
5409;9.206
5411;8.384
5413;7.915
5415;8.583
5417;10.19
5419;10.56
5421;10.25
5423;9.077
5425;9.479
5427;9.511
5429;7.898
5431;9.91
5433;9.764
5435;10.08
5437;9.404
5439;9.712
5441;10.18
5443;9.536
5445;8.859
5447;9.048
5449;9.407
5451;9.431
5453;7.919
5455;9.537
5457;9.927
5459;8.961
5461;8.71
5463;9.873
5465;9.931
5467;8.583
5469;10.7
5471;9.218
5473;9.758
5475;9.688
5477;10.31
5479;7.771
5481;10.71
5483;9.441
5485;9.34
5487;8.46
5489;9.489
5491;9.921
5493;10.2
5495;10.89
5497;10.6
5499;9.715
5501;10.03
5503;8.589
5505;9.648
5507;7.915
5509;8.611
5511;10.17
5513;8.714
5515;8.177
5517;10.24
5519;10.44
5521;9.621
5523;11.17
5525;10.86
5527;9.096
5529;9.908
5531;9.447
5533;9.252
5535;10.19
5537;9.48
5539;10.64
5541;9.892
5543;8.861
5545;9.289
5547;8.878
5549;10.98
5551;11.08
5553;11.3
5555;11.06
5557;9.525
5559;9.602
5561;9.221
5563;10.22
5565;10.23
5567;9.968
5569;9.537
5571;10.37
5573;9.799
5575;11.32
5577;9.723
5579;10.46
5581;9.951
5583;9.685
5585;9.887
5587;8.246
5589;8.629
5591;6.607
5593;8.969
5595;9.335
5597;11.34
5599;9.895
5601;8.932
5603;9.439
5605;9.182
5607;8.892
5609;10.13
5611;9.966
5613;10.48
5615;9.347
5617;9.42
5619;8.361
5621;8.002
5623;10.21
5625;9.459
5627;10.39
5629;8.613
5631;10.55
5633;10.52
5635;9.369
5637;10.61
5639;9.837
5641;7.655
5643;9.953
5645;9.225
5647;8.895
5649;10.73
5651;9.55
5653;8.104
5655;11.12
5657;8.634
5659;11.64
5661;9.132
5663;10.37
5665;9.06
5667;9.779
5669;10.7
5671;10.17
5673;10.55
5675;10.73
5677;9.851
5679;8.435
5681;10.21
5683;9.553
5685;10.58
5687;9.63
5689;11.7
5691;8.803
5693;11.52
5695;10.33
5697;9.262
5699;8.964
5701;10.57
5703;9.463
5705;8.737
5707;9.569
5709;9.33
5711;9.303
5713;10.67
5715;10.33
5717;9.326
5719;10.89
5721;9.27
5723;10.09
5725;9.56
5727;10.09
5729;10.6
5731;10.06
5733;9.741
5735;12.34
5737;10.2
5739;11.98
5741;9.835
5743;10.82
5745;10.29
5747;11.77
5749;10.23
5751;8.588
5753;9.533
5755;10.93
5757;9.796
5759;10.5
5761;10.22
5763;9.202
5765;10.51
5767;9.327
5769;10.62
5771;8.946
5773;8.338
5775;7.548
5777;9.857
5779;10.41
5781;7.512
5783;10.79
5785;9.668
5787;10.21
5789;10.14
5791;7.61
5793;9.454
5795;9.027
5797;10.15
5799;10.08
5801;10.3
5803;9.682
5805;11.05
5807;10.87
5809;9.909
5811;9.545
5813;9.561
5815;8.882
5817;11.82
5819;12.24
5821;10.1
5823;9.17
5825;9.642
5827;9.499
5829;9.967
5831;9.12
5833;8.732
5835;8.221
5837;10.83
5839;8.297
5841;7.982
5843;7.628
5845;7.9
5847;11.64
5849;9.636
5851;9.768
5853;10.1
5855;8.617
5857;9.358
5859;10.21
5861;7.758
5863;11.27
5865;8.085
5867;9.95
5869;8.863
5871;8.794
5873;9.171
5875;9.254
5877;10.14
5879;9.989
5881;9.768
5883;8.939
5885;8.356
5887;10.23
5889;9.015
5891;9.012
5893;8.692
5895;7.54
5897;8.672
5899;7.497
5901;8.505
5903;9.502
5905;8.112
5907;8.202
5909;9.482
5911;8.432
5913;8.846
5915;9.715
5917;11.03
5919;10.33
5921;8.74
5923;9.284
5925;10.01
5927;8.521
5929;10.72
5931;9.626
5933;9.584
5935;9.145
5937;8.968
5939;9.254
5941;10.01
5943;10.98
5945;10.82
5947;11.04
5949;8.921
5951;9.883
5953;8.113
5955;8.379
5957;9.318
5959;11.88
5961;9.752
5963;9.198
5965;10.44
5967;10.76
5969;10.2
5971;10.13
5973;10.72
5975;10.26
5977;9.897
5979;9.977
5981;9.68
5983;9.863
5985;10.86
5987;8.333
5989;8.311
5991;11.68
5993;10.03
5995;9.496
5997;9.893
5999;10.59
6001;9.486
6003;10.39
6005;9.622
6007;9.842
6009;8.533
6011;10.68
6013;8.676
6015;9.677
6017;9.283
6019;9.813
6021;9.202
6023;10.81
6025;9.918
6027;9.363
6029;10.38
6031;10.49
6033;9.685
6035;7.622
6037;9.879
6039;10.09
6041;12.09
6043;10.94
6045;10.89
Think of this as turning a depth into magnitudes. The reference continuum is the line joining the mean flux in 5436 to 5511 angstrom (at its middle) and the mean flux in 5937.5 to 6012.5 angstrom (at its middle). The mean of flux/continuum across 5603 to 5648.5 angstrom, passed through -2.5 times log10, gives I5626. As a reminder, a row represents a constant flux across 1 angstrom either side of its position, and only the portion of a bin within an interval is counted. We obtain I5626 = 0.01 mag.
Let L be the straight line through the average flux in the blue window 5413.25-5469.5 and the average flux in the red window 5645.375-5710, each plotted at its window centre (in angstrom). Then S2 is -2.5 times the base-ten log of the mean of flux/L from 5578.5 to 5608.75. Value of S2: 0.05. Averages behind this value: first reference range 9.43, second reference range 9.86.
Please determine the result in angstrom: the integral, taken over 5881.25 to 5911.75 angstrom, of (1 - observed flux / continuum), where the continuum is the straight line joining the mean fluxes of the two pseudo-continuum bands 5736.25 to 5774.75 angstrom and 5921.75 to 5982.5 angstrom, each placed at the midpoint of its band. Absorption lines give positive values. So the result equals 3.67 angstrom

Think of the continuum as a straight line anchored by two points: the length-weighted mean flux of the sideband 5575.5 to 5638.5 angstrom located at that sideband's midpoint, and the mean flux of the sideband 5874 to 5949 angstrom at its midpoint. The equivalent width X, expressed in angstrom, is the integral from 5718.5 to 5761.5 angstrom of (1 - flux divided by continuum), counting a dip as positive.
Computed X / -4.0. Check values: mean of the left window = 9.52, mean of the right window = 9.34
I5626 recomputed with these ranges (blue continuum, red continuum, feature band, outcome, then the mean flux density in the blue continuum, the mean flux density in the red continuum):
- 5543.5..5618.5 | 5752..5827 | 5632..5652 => 0.014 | 9.74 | 9.81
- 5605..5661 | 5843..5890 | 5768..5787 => 0.014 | 9.6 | 9.39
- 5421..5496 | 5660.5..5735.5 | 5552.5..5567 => -0.046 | 9.49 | 9.97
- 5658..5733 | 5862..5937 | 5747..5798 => 0.008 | 9.97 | 9.21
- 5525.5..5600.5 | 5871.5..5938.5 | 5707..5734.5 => -0.052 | 9.78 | 9.18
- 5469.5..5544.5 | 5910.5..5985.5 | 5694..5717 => 0.006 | 9.64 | 9.83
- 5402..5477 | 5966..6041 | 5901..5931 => 0.053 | 9.39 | 9.87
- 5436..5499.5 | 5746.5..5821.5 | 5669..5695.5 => -0.046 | 9.54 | 9.85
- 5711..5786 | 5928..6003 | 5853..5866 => 0.075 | 10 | 9.9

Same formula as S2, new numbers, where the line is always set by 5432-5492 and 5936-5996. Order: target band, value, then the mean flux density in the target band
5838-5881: 0.062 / 9.27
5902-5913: 0.128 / 8.76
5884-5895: 0.106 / 8.92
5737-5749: -0.118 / 10.8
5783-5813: -0.011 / 9.86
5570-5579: -0.084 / 10.3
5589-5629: 0.027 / 9.35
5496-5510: 0.022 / 9.3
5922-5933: 0.027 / 9.63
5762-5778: 0.050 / 9.29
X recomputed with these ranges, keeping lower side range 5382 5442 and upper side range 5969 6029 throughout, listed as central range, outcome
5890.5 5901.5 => 1.7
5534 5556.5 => -1.4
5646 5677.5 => -1.0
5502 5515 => 0.9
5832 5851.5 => 1.4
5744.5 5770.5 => -1.1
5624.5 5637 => -0.4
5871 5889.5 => 0.7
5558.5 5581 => -1.1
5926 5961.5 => 0.3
